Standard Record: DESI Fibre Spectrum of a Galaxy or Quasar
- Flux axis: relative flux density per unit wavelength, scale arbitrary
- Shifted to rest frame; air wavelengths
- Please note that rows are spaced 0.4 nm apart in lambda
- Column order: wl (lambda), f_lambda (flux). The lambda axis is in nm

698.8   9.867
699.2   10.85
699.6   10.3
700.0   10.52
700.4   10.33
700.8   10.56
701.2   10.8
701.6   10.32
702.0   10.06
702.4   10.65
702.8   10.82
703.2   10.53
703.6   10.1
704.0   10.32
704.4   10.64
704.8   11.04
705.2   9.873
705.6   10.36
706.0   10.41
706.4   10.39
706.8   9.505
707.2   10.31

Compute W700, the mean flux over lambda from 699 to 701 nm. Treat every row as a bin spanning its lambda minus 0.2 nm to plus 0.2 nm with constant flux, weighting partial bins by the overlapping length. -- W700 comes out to 10.5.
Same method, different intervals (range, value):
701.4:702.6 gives 10.3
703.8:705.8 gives 10.4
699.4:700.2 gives 10.4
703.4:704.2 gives 10.2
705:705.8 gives 10.1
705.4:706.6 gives 10.4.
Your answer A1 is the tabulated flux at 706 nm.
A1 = 10.41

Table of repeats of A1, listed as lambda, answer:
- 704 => 10.32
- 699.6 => 10.3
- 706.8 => 9.505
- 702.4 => 10.65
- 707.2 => 10.31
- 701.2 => 10.8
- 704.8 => 11.04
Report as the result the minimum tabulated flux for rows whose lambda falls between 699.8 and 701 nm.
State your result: 10.33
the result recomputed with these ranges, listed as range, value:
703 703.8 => 10.1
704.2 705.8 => 9.873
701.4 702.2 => 10.06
